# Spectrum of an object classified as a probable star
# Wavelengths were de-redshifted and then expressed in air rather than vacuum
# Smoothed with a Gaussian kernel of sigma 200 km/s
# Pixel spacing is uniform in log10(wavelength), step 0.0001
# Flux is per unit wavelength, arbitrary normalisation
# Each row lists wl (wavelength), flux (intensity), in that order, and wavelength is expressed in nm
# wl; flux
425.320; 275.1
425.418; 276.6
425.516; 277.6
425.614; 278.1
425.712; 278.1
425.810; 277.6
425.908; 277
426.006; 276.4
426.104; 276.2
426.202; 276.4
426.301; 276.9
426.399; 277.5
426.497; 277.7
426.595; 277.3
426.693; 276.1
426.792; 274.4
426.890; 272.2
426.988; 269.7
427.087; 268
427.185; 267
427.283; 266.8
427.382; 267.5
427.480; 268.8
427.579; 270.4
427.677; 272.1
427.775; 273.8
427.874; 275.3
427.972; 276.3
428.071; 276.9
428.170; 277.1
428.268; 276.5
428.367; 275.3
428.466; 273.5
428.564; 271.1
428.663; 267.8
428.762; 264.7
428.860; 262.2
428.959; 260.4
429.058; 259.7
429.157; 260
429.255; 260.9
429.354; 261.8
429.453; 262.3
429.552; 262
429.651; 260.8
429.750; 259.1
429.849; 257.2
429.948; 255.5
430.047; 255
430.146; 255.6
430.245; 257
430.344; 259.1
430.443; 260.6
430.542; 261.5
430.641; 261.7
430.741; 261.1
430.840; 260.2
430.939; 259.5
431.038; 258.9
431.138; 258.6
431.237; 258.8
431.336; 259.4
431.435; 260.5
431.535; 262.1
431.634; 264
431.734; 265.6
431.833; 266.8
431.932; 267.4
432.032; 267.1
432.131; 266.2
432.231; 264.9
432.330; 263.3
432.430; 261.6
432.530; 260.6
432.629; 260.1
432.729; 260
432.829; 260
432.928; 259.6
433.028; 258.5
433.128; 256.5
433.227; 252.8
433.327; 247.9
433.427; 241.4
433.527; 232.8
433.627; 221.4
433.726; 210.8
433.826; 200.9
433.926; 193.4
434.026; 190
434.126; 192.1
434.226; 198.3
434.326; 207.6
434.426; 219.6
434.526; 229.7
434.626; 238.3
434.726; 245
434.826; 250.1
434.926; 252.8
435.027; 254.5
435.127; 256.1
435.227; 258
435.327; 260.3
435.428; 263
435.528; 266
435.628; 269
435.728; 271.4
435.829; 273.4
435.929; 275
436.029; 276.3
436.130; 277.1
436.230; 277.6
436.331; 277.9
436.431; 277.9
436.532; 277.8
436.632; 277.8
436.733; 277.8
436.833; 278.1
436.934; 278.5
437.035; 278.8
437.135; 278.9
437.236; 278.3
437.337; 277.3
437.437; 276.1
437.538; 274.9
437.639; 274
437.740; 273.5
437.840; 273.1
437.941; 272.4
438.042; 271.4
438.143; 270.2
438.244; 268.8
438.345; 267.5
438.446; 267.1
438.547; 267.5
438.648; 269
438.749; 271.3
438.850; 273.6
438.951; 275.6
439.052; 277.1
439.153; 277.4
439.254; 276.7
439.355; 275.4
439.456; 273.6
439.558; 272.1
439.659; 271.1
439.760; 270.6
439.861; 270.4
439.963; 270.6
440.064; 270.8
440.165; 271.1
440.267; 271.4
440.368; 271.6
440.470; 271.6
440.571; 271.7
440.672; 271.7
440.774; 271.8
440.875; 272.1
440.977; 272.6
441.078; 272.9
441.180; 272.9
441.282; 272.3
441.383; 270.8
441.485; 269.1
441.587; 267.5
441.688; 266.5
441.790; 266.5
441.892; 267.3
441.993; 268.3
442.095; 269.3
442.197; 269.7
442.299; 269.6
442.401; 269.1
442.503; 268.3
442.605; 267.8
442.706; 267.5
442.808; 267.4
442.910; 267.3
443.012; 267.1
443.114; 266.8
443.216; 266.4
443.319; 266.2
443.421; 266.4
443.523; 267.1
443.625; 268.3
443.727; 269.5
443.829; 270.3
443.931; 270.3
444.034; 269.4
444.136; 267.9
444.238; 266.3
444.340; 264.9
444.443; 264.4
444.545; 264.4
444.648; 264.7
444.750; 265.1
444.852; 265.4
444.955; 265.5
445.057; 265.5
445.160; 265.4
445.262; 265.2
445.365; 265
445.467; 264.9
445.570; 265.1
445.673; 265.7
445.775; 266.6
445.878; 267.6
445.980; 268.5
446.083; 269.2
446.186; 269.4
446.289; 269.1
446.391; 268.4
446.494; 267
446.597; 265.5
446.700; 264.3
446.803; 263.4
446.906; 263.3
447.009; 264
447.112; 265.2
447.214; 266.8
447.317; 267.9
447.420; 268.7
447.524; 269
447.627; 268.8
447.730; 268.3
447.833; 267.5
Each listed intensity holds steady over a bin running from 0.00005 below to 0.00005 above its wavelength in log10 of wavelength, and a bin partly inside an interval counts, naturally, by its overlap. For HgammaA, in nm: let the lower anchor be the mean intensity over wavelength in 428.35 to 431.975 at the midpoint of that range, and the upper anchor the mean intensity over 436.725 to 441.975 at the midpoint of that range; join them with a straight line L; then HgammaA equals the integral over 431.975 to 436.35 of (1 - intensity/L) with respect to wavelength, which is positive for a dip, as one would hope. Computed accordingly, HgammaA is 0.30 nm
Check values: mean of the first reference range 262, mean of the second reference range 272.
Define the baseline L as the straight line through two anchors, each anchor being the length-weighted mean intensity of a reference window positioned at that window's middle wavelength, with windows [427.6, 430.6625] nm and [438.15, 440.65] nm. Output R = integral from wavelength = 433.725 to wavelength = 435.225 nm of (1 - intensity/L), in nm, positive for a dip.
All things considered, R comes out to 0.25 nm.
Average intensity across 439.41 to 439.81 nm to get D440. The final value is 272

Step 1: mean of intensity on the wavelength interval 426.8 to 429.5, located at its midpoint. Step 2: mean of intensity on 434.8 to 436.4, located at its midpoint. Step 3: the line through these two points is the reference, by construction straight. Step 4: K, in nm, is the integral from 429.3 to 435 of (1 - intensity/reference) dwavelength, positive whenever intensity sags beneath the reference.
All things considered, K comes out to 0.40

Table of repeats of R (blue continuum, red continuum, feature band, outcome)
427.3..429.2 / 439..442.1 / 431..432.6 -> 0.044 nm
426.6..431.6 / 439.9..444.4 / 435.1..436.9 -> -0.032 nm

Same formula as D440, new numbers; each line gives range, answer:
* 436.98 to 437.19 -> 279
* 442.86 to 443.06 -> 267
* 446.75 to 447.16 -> 264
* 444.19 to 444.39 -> 266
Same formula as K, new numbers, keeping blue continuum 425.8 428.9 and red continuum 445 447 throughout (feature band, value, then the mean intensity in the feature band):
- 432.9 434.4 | 0.26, 224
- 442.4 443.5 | 0.00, 267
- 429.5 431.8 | 0.10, 260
